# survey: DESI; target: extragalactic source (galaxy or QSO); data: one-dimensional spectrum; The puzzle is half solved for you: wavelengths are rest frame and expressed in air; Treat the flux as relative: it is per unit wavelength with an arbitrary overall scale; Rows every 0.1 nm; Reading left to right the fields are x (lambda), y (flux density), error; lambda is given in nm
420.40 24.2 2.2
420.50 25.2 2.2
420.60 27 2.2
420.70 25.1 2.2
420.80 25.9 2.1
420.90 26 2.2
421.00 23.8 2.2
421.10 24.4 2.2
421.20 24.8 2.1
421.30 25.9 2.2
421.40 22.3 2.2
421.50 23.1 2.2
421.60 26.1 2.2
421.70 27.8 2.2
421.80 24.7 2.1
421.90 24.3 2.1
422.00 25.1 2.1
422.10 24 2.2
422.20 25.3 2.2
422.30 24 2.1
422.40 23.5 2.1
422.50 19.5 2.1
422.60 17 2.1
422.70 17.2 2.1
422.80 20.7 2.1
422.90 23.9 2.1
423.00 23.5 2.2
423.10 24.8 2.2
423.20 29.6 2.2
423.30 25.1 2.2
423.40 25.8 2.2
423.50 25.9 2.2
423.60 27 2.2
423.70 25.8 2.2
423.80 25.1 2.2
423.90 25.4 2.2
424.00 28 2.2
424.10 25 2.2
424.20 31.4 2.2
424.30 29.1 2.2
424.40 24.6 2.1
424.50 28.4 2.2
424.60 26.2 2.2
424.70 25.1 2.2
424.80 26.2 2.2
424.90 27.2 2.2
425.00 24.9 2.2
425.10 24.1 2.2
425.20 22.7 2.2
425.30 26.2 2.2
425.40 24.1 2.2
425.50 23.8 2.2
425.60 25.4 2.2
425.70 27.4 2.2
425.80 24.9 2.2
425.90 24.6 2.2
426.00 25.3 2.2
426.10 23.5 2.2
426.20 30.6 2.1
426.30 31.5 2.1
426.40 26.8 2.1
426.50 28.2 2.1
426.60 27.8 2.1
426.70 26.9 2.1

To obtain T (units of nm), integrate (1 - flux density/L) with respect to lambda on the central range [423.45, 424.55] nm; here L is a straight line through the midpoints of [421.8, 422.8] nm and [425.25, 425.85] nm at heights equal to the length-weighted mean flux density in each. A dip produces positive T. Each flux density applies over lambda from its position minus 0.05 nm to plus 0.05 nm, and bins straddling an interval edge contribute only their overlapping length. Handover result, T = -0.14 nm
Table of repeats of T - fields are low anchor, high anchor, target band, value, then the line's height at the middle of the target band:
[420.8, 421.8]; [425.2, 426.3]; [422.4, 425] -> 0.032 nm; 25.4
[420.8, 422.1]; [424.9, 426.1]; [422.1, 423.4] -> 0.098 nm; 24.9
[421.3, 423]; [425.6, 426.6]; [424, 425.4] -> -0.036 nm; 25.6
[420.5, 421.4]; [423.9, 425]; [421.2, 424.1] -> 0.191 nm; 26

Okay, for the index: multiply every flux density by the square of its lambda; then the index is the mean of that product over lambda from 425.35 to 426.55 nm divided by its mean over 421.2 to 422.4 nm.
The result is 1.09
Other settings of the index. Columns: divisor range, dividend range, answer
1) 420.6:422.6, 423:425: 1.10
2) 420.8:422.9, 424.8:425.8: 1.09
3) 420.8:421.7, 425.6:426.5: 1.11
